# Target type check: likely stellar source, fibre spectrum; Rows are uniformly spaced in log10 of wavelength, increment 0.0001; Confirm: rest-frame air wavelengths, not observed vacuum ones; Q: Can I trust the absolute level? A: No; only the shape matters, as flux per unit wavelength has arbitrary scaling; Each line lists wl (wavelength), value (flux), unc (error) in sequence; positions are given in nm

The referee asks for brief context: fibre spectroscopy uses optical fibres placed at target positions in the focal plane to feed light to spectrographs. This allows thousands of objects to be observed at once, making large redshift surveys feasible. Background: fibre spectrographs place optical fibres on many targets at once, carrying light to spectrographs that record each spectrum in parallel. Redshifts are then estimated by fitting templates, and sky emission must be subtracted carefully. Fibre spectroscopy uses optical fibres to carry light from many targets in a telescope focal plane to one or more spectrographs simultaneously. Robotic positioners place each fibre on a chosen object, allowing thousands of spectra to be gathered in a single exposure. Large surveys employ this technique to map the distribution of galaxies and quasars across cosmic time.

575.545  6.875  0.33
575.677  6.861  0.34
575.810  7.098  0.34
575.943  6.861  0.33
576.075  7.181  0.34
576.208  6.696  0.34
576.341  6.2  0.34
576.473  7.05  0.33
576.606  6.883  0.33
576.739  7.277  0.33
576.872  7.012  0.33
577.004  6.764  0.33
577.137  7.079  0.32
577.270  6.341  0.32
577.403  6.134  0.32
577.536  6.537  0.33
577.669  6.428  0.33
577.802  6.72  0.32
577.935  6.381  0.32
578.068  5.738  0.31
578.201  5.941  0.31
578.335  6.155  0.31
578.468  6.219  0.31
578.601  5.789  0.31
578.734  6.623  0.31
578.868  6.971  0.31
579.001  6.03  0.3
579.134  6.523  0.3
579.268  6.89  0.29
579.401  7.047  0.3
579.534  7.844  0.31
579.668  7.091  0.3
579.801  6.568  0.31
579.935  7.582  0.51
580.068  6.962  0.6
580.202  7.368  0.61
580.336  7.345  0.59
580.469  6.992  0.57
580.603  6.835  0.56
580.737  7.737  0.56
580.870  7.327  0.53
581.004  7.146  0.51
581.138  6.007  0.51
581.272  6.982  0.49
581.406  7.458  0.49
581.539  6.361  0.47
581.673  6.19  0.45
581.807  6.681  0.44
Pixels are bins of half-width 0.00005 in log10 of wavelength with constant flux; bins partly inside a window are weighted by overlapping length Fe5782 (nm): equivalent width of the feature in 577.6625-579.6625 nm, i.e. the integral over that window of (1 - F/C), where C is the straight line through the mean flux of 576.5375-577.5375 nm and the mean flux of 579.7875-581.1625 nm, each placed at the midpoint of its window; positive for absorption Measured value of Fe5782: 0.125 nm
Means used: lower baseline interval 6.77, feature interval 6.51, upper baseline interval 7.13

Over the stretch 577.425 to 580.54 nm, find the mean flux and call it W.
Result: 6.68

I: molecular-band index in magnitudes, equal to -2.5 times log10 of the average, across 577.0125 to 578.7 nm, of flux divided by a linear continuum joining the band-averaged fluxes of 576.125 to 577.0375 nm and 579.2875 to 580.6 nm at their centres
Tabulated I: 0.11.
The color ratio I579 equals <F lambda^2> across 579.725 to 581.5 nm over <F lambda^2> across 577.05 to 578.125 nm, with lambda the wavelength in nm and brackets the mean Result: 1.1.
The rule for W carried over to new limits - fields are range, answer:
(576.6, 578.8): 6.46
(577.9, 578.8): 6.11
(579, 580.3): 7.05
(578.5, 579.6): 6.7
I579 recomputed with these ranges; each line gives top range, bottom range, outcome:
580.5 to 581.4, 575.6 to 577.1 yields 1.03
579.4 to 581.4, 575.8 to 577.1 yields 1.05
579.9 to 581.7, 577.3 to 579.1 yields 1.13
